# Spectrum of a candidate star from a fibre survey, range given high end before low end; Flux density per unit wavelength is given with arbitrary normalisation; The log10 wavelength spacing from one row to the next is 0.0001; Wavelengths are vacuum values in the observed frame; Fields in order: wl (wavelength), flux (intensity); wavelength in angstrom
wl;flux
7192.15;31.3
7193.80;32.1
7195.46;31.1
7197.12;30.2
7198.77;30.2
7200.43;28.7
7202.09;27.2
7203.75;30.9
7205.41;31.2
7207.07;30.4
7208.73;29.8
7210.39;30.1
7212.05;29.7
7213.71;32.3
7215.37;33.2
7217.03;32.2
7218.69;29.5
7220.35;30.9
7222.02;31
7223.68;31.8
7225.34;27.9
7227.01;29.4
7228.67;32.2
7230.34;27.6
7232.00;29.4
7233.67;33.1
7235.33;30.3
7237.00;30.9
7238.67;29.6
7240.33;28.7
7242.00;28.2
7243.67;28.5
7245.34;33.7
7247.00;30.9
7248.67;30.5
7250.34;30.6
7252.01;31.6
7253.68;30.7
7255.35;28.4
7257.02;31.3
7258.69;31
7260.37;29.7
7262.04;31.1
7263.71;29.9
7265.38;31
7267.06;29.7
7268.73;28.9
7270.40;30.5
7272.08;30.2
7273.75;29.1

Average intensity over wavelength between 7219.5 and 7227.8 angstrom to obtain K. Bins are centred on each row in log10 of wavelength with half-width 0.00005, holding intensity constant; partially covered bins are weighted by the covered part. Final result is 30.2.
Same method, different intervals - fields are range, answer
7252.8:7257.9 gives 30.2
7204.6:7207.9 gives 30.8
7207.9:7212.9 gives 29.9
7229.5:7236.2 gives 30.1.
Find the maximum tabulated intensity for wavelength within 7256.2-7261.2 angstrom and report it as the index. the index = 31.3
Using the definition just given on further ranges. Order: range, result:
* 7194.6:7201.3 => 31.1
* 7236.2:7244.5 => 30.9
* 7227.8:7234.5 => 33.1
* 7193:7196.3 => 32.1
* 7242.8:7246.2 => 33.7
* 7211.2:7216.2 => 33.2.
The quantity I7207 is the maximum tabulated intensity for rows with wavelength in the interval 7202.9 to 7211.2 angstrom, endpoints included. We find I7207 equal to 31.2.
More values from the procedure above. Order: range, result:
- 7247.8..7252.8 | 31.6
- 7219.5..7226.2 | 31.8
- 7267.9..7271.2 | 30.5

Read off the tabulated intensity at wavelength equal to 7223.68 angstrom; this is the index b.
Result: 31.8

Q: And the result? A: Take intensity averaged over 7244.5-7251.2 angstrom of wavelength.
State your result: 31.4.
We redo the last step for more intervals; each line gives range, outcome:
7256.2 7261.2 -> 30.6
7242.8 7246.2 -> 31.1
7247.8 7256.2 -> 30.4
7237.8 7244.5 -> 28.8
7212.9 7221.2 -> 31.6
